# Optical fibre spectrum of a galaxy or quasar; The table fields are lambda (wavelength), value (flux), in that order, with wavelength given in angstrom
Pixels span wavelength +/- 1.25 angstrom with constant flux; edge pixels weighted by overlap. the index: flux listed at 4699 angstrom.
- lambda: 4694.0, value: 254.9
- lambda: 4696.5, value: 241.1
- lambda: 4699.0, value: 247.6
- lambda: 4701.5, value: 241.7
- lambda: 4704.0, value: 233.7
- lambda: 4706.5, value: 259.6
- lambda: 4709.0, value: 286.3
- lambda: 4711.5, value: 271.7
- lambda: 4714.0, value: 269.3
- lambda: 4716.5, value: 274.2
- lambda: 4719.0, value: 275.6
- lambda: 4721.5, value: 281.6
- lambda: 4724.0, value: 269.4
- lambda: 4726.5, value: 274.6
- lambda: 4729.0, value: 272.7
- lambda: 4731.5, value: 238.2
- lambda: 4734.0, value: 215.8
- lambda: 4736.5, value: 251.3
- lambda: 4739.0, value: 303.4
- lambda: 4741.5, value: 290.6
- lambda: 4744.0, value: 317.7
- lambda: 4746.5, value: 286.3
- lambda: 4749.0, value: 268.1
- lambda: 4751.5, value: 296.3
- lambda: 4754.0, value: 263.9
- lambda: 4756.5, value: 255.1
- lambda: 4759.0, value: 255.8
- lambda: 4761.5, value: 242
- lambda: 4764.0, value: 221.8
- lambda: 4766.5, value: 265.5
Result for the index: 247.6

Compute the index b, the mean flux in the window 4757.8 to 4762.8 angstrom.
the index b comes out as 249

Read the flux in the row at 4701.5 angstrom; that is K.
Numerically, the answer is 241.7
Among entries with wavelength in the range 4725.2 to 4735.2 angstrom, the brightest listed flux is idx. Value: 274.6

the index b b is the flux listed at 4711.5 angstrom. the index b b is 271.7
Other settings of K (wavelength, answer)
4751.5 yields 296.3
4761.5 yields 242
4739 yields 303.4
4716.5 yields 274.2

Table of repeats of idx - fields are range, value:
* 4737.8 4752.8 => 317.7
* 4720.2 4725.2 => 281.6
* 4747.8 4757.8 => 296.3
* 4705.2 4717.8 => 286.3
